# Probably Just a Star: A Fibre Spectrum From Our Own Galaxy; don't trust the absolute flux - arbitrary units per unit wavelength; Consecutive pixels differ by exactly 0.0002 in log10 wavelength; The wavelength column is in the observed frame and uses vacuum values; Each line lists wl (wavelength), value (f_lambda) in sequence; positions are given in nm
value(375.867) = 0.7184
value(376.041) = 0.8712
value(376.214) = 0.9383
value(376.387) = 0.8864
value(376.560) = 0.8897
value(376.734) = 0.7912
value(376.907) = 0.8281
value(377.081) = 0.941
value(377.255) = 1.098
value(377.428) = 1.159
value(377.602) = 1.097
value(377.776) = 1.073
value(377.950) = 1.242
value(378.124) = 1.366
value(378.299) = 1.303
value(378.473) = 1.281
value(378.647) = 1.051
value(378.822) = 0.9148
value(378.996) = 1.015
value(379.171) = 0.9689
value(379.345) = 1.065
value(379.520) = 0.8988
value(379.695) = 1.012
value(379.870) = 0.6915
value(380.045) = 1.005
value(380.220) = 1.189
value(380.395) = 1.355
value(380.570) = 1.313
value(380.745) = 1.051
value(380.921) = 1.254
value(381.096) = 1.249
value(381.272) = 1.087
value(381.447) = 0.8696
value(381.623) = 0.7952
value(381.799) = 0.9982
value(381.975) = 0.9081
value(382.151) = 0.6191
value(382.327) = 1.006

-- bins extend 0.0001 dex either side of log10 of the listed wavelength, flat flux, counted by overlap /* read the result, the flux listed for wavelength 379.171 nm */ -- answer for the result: 0.9689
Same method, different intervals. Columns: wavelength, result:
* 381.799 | 0.9982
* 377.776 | 1.073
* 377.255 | 1.098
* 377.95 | 1.242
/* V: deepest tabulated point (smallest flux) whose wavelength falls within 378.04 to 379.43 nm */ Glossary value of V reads 0.9148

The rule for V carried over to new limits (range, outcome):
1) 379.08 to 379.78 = 0.8988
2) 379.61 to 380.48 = 0.6915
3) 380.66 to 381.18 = 1.051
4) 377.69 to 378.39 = 1.073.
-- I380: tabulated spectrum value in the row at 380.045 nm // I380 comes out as 1.005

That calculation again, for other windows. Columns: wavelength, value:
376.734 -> 0.7912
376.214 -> 0.9383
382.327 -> 1.006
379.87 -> 0.6915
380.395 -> 1.355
